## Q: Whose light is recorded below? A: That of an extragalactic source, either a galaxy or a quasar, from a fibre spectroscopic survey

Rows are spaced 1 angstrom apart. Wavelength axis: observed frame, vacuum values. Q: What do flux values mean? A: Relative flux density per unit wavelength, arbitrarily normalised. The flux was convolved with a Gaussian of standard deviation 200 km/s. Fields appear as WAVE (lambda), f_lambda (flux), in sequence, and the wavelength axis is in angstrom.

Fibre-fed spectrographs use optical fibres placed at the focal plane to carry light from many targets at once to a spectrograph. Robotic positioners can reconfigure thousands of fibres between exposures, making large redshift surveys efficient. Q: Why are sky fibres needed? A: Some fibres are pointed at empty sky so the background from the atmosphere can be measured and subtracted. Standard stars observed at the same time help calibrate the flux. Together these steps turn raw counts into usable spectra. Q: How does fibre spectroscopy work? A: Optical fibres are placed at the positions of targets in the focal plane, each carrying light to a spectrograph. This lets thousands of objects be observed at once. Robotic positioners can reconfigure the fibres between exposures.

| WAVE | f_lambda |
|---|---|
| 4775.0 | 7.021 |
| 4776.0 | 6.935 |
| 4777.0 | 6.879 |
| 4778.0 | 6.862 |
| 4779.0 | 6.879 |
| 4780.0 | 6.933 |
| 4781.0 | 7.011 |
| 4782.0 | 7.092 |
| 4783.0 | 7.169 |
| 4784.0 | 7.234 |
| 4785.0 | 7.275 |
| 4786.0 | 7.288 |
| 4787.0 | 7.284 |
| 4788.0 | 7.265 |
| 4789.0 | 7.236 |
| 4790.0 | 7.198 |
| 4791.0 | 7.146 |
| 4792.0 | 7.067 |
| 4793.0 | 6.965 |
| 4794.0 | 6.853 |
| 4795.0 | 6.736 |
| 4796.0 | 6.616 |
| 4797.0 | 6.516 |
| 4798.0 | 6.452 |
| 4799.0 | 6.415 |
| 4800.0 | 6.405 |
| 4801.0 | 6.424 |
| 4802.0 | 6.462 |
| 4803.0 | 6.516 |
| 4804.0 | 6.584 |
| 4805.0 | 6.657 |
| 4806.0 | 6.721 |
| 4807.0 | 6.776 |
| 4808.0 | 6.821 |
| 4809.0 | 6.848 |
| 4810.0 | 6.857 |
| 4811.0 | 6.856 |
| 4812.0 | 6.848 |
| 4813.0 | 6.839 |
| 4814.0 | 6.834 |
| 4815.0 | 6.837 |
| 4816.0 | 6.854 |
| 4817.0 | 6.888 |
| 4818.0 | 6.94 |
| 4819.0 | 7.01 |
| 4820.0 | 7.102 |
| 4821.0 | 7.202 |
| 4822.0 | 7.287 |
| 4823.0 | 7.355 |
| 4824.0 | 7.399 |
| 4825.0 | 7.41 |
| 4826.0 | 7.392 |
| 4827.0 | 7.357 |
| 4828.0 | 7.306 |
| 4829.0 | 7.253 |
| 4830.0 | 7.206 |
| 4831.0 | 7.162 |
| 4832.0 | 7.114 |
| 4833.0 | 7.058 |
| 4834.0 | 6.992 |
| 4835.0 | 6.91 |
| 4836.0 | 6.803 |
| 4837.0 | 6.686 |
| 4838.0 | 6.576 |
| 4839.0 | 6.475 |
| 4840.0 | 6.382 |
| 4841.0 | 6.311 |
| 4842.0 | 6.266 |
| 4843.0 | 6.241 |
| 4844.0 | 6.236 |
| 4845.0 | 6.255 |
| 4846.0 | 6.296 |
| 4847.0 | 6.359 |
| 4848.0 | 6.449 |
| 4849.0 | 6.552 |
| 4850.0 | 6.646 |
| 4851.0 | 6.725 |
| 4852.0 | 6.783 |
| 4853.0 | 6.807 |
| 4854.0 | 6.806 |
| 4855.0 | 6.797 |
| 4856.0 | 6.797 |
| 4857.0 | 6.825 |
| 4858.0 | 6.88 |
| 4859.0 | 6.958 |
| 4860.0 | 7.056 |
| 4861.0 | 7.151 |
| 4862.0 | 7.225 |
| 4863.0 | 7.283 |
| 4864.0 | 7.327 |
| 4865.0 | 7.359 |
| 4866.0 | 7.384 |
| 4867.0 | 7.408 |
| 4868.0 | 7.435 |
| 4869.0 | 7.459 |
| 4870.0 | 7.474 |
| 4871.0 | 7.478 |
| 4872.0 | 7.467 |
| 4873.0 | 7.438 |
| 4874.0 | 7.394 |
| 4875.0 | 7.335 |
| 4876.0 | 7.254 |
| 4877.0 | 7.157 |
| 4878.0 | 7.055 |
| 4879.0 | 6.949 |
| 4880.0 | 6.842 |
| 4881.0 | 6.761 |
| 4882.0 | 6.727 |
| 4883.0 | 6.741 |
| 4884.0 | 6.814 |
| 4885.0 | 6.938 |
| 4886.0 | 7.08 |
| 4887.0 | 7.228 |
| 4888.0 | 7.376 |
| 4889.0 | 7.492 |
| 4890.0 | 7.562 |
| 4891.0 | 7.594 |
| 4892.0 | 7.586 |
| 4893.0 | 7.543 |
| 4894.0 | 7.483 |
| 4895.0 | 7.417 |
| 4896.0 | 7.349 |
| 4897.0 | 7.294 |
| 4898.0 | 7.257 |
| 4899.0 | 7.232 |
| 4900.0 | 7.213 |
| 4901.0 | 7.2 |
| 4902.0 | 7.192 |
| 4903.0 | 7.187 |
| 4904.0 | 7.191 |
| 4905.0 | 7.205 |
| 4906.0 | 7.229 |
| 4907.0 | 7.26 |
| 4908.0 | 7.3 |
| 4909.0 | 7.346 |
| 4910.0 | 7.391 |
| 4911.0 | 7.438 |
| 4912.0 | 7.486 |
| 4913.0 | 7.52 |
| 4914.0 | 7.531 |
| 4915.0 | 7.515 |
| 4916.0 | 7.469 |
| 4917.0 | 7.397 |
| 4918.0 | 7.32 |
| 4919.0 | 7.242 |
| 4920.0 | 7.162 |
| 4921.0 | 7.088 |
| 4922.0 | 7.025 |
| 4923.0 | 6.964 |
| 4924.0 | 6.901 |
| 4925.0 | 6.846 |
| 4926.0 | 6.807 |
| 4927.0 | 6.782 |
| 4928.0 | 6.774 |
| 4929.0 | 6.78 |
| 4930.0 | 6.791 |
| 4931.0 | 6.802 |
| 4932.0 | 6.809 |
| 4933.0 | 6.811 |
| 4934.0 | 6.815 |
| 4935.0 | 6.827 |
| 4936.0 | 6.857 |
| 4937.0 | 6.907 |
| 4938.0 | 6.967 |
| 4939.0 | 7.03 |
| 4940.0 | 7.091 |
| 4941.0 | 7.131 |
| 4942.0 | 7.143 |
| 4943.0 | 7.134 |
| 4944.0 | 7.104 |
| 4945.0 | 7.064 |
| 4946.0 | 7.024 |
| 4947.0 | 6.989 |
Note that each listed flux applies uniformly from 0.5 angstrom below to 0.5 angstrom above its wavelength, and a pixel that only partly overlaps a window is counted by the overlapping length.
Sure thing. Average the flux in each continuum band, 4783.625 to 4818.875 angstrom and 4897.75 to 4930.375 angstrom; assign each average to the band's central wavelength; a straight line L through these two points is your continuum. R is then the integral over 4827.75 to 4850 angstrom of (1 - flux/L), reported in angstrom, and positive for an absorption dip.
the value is 0.9 angstrom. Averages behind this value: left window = 6.84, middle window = 6.67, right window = 7.18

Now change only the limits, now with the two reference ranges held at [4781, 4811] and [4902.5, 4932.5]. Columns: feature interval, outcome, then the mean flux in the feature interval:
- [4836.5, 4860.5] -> 1.36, 6.59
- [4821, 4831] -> -0.55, 7.31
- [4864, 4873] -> -0.50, 7.43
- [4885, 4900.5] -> -0.60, 7.37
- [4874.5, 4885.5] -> 0.16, 6.96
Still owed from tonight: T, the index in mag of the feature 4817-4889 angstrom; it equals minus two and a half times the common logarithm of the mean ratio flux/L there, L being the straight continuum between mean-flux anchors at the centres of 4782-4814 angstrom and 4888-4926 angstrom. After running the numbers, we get 0.01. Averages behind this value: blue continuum 6.85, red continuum 7.3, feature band 6.99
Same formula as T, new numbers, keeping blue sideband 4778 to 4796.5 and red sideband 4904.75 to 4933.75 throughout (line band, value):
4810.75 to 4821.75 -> 0.02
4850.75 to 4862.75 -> 0.03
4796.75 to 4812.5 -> 0.07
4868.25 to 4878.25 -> -0.04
